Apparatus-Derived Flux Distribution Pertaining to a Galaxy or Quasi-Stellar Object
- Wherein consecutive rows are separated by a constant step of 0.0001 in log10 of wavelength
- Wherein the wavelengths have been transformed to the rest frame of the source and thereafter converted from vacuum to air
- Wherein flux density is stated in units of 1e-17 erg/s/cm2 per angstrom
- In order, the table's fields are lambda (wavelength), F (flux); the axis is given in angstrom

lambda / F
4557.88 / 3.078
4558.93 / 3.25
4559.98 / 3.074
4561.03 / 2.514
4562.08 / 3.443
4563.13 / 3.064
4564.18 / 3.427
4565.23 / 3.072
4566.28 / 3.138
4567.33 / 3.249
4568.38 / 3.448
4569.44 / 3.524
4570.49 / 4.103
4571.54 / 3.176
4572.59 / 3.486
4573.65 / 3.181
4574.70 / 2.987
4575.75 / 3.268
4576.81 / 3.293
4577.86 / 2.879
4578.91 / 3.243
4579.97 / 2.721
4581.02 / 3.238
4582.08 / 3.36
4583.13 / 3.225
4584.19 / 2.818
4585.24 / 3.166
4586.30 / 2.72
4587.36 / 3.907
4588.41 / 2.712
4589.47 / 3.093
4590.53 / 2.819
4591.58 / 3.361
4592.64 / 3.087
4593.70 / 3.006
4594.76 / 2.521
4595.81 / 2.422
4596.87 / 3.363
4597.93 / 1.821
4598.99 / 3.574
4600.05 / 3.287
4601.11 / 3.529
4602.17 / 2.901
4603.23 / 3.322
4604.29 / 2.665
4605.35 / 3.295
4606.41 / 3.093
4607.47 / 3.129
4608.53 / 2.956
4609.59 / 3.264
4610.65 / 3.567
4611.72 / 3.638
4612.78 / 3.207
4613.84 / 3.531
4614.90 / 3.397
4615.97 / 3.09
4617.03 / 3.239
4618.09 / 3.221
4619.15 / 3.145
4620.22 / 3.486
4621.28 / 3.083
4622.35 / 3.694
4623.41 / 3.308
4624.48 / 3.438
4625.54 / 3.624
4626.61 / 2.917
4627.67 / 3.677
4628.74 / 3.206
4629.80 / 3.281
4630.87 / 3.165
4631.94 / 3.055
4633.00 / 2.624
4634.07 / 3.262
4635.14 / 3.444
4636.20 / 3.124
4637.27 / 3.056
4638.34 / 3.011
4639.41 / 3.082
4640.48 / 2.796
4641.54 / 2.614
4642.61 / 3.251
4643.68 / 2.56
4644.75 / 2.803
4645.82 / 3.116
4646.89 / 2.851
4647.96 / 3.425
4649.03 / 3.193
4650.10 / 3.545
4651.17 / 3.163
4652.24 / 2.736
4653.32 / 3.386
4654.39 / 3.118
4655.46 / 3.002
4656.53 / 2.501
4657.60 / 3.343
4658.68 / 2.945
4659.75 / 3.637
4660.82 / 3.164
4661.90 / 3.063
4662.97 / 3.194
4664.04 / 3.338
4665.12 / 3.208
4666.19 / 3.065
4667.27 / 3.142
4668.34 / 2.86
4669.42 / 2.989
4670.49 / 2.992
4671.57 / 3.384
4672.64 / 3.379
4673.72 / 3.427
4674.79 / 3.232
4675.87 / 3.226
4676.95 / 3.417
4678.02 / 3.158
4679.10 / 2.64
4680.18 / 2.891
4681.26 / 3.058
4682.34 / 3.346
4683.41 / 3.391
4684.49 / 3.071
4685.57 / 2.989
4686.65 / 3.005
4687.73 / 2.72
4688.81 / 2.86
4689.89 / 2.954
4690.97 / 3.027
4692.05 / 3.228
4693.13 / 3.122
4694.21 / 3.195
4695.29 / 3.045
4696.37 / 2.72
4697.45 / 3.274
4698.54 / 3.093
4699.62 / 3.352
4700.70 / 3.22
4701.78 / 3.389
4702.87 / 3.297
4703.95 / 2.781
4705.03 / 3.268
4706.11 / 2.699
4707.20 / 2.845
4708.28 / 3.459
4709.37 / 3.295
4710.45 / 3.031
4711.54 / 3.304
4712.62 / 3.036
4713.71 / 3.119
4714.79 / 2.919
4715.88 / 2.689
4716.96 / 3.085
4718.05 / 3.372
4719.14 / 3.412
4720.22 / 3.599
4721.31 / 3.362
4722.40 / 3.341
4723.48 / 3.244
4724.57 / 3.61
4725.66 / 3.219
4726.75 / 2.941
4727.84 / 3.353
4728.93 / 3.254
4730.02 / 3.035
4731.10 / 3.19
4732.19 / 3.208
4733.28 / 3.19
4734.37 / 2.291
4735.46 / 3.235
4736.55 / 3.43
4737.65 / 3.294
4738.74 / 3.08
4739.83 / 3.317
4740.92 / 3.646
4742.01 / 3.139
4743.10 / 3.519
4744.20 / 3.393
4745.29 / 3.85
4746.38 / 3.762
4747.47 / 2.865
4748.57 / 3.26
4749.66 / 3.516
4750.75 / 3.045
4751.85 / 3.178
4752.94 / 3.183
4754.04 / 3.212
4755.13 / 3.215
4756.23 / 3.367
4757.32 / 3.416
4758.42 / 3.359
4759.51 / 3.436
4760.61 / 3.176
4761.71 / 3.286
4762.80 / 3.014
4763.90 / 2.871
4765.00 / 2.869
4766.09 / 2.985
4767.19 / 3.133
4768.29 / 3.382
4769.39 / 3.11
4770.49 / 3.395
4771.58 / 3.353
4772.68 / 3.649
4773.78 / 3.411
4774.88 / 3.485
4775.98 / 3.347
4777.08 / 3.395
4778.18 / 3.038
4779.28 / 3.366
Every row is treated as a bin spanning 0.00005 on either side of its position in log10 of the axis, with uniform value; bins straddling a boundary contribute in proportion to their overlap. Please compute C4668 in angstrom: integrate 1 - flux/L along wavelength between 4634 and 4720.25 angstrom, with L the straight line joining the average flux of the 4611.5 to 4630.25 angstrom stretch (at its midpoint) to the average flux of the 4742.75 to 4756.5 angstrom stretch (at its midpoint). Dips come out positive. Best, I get 5.9 angstrom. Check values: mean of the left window 3.34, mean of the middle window 3.11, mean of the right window 3.33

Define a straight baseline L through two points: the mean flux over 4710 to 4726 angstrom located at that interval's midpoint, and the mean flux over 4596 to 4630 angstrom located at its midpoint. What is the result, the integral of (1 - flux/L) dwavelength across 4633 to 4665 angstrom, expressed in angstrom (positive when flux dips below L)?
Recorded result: 1.5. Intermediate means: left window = 3.24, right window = 3.22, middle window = 3.09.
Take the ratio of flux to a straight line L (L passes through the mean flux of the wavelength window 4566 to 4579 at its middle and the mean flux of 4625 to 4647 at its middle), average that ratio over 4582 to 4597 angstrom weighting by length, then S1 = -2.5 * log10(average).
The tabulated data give 0.079 mag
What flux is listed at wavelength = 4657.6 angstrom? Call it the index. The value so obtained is 3.343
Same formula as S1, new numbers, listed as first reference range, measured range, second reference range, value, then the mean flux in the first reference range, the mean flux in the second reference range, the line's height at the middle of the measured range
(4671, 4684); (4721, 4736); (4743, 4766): 0.02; 3.21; 3.27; 3.25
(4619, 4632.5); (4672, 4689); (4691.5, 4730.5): 0.04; 3.32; 3.17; 3.22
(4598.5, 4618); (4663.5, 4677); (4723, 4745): 0.02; 3.26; 3.24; 3.25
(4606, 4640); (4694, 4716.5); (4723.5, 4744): 0.05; 3.25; 3.22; 3.23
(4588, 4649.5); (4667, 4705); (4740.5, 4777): 0.03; 3.13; 3.3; 3.21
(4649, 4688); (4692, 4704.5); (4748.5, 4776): 0.01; 3.13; 3.25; 3.17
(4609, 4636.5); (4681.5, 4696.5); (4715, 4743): 0.07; 3.3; 3.22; 3.25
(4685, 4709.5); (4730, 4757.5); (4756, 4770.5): -0.04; 3.08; 3.19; 3.16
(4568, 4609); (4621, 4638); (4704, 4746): -0.03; 3.12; 3.22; 3.15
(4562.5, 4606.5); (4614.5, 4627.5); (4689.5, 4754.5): -0.05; 3.13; 3.2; 3.15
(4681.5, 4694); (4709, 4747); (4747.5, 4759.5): -0.02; 3.07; 3.26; 3.19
